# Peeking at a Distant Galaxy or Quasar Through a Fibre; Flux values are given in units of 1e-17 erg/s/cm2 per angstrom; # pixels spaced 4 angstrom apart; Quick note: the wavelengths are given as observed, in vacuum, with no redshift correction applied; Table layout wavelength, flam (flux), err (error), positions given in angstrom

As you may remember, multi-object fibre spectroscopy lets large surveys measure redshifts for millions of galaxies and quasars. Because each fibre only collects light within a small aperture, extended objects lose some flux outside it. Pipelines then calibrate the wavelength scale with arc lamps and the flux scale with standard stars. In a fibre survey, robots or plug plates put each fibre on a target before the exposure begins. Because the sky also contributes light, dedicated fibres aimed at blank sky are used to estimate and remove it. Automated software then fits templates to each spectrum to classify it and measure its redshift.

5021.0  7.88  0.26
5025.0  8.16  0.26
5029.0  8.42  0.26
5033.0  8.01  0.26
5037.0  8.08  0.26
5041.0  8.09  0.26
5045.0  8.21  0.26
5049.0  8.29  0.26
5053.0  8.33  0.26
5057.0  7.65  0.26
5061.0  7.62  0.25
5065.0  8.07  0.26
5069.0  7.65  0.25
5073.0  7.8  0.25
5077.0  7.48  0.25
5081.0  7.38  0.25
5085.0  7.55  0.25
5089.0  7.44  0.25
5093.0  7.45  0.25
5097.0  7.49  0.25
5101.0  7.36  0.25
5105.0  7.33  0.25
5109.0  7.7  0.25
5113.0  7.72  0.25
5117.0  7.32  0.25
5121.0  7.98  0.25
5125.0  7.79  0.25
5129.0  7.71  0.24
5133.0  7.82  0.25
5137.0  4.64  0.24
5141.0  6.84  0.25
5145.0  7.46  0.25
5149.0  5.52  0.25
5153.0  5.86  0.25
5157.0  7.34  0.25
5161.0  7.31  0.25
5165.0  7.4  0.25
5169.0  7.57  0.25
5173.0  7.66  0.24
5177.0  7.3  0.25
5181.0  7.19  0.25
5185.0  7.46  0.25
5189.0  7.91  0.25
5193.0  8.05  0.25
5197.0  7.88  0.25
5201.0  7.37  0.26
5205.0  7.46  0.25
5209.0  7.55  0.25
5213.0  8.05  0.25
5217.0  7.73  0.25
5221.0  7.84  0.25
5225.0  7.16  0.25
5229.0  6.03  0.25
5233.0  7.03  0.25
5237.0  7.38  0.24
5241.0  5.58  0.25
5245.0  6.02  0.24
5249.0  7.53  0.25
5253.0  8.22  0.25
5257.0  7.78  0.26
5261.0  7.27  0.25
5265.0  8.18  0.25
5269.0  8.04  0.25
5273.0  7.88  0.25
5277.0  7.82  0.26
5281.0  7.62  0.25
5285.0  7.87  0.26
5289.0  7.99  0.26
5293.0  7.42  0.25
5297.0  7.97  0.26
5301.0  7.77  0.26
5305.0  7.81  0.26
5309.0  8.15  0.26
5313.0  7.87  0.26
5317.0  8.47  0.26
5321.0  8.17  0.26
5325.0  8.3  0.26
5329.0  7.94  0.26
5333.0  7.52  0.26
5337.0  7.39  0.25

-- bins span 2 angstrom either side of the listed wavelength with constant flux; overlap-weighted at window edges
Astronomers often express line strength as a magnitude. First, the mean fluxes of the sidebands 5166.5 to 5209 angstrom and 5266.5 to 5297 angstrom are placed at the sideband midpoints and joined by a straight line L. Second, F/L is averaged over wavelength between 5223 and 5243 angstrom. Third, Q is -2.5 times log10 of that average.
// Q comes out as 0.16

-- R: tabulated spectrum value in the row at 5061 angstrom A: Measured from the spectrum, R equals 7.62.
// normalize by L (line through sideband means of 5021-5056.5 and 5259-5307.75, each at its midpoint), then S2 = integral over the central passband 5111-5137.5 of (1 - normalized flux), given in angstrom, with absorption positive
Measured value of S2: 2.0 angstrom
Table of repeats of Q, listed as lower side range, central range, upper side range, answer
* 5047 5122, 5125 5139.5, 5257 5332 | 0.13 mag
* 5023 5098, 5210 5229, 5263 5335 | 0.06 mag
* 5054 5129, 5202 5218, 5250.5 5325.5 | 0.02 mag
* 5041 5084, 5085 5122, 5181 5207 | 0.04 mag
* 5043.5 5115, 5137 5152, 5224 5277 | 0.19 mag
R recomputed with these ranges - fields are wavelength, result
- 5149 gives 5.52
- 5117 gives 7.32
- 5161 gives 7.31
